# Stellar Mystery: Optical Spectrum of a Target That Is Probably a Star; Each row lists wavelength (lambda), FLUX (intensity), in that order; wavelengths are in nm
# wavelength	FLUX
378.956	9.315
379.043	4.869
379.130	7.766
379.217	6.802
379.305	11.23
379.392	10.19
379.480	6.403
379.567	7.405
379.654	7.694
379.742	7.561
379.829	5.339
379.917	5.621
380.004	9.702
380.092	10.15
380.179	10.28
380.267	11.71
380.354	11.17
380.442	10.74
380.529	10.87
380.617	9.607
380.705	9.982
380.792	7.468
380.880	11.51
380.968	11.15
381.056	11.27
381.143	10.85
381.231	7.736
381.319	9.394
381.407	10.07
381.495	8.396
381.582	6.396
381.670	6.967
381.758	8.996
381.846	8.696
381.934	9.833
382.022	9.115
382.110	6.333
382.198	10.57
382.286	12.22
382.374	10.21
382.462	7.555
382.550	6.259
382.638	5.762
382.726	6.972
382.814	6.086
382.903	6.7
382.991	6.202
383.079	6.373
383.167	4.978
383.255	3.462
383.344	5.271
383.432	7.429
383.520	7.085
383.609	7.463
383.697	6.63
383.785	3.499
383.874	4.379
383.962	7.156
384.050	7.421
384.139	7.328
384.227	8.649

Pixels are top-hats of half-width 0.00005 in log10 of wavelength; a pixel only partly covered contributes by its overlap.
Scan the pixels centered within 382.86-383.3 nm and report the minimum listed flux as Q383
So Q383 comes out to 3.462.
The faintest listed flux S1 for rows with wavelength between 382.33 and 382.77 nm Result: 5.762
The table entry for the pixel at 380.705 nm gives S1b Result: 9.982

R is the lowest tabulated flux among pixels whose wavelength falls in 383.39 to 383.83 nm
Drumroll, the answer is 3.499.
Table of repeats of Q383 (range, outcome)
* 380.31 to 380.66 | 9.607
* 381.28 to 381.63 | 6.396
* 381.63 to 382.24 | 6.333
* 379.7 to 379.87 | 5.339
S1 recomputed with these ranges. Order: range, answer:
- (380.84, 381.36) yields 7.736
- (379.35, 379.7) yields 6.403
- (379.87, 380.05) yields 5.621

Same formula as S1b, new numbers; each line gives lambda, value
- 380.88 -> 11.51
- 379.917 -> 5.621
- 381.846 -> 8.696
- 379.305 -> 11.23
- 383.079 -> 6.373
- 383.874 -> 4.379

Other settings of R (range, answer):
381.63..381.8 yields 6.967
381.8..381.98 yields 8.696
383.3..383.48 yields 5.271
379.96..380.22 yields 9.702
